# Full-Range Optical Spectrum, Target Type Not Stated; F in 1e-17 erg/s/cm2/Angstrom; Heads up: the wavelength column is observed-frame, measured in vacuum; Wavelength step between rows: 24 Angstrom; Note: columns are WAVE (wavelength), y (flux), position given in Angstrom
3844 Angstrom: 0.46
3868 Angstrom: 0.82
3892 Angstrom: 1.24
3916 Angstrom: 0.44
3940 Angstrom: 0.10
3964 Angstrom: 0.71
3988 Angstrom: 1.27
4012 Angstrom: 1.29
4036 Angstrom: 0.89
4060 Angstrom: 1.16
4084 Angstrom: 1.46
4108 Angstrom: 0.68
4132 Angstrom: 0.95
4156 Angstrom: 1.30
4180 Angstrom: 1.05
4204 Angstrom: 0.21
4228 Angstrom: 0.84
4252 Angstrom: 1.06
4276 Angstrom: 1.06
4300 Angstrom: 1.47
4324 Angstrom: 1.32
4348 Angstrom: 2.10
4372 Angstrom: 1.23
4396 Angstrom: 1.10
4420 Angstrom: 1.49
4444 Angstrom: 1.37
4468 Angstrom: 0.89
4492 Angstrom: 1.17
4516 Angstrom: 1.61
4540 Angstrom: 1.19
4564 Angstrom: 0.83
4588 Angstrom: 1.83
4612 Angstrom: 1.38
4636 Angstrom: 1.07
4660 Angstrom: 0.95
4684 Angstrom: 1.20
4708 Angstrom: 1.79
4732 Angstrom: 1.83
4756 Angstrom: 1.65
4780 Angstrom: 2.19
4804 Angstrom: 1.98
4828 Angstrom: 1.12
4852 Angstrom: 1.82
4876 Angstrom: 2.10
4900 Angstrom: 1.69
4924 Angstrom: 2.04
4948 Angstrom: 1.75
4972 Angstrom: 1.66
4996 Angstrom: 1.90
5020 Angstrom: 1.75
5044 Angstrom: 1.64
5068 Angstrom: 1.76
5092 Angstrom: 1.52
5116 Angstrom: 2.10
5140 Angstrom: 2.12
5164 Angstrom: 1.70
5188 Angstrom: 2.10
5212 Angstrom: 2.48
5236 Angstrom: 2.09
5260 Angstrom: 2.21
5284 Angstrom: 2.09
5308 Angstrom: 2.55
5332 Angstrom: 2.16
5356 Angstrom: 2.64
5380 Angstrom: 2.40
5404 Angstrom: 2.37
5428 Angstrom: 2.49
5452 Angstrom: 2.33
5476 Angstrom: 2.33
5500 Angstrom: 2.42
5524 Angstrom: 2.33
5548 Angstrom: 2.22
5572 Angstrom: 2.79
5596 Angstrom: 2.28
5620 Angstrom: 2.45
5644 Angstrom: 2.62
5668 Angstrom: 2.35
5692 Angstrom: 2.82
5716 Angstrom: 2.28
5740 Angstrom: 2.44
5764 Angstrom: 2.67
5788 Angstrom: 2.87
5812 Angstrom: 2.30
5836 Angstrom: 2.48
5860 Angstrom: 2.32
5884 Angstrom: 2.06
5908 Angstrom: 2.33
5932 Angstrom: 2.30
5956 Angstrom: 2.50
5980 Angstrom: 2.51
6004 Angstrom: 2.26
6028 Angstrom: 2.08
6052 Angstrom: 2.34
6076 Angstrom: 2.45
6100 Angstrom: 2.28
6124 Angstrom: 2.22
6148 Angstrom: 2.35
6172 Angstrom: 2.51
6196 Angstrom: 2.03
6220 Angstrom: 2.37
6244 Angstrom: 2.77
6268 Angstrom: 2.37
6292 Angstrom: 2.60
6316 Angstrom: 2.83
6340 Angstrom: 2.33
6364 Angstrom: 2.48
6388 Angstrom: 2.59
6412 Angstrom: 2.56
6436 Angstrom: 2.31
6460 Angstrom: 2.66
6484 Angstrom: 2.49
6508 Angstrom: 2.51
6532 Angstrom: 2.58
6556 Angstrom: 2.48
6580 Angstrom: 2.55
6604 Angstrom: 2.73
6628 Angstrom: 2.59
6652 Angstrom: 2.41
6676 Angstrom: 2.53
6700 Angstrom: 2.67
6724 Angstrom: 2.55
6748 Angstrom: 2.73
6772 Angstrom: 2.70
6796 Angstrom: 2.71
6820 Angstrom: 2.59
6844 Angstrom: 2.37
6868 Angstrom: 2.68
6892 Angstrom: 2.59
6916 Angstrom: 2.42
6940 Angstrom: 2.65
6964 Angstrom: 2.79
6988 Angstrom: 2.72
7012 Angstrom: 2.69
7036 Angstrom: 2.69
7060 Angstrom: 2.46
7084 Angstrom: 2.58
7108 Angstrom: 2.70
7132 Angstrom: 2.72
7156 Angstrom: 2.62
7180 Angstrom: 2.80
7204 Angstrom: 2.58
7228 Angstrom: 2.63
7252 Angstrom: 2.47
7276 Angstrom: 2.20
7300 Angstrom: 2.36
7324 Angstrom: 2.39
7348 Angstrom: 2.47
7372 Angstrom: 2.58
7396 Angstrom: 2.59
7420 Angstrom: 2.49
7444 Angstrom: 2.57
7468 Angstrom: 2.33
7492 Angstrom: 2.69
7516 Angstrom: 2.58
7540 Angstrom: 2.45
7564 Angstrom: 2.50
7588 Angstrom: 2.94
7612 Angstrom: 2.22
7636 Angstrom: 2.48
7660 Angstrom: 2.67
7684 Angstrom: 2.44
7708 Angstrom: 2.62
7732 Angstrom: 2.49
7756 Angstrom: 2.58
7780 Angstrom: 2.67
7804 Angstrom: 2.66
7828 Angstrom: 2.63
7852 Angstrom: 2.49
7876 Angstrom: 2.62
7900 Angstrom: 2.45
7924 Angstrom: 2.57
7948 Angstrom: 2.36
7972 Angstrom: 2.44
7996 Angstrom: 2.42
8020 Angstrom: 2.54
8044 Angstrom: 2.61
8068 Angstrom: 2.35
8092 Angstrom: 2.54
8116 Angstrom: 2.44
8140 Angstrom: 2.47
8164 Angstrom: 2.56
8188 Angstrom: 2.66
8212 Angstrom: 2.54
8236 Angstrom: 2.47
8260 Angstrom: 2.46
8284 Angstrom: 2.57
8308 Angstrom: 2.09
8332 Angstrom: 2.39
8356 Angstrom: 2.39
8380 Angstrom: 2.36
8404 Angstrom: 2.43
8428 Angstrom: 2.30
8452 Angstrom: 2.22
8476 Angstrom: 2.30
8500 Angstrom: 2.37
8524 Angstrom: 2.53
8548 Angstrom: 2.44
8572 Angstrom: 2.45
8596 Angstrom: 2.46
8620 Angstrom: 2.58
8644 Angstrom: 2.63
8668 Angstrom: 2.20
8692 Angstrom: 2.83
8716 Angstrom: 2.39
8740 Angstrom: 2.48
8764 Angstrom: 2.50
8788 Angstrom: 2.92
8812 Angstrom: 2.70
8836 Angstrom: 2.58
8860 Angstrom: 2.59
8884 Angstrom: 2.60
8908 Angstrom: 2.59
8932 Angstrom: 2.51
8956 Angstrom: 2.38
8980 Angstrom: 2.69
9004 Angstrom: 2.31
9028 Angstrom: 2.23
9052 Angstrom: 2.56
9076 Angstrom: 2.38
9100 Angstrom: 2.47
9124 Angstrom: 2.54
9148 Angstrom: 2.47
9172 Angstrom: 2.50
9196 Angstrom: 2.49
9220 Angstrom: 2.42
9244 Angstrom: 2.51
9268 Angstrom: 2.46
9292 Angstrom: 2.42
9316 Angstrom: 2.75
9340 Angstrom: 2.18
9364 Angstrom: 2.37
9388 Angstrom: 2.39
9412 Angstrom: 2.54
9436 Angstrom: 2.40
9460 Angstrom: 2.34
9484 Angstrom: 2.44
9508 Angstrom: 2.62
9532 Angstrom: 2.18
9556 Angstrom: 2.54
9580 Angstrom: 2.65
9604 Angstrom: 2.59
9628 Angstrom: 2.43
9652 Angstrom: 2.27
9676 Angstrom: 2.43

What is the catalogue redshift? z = 0.18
